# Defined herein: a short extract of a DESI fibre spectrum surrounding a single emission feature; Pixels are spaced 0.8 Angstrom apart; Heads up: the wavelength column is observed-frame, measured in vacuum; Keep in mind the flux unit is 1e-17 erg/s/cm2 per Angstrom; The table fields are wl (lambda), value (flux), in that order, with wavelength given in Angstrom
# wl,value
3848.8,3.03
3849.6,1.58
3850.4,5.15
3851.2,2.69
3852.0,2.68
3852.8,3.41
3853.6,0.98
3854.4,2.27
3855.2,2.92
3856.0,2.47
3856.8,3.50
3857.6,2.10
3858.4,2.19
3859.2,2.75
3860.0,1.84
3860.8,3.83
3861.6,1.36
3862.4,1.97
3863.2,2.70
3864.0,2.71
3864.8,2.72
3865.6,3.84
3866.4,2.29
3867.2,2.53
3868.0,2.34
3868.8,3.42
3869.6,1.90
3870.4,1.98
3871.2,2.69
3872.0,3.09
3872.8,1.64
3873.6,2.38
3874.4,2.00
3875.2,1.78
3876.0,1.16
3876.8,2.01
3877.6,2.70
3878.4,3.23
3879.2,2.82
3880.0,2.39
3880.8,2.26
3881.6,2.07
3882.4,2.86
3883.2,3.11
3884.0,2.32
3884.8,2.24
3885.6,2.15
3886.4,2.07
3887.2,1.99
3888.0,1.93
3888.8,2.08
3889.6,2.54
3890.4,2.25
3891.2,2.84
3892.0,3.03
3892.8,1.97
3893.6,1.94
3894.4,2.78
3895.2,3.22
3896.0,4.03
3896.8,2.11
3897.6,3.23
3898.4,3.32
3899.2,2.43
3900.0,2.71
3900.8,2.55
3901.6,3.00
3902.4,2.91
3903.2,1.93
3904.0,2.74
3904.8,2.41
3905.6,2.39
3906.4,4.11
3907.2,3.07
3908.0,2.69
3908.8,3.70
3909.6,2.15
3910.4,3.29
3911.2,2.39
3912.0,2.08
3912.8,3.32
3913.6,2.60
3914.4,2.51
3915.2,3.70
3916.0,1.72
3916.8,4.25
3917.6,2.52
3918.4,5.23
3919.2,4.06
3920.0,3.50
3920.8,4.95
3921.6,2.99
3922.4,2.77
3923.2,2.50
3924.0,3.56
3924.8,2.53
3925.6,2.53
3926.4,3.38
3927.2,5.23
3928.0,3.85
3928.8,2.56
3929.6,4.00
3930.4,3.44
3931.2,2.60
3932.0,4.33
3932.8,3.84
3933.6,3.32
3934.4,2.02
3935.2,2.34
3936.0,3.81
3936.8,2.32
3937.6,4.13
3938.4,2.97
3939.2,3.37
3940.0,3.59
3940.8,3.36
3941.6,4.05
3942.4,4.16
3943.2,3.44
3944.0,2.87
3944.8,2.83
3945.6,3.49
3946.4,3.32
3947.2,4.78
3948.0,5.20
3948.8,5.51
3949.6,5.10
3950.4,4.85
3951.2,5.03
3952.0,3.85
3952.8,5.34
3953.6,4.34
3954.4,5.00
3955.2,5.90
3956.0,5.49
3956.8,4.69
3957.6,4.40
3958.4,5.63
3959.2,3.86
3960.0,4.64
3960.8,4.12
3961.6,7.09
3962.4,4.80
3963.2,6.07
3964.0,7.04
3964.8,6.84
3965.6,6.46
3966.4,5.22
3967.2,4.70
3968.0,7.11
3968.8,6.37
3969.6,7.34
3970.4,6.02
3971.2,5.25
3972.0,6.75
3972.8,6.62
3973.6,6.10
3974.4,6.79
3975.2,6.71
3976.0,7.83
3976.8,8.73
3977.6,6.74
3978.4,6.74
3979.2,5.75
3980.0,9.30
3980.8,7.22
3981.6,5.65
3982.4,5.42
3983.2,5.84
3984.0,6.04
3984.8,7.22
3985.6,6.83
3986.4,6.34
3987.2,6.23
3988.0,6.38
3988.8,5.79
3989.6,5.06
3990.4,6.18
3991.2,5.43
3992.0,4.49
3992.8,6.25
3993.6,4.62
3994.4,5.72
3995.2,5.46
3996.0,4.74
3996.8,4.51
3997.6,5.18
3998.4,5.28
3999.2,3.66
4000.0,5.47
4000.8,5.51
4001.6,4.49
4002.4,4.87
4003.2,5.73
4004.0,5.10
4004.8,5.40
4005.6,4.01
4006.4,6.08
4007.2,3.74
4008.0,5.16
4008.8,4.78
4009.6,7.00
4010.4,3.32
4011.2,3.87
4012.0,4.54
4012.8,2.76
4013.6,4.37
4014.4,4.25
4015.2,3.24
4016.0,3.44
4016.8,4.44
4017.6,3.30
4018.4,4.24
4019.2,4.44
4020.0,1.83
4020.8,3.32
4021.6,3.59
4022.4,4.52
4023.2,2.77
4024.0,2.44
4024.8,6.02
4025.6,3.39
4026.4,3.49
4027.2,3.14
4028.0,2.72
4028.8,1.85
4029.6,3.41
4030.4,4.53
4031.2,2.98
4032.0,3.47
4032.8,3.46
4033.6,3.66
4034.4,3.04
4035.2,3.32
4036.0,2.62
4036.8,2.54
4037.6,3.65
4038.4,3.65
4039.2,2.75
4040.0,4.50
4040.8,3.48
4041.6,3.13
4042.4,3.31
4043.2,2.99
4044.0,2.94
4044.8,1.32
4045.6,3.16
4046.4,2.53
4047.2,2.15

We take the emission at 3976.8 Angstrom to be C IV 1549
